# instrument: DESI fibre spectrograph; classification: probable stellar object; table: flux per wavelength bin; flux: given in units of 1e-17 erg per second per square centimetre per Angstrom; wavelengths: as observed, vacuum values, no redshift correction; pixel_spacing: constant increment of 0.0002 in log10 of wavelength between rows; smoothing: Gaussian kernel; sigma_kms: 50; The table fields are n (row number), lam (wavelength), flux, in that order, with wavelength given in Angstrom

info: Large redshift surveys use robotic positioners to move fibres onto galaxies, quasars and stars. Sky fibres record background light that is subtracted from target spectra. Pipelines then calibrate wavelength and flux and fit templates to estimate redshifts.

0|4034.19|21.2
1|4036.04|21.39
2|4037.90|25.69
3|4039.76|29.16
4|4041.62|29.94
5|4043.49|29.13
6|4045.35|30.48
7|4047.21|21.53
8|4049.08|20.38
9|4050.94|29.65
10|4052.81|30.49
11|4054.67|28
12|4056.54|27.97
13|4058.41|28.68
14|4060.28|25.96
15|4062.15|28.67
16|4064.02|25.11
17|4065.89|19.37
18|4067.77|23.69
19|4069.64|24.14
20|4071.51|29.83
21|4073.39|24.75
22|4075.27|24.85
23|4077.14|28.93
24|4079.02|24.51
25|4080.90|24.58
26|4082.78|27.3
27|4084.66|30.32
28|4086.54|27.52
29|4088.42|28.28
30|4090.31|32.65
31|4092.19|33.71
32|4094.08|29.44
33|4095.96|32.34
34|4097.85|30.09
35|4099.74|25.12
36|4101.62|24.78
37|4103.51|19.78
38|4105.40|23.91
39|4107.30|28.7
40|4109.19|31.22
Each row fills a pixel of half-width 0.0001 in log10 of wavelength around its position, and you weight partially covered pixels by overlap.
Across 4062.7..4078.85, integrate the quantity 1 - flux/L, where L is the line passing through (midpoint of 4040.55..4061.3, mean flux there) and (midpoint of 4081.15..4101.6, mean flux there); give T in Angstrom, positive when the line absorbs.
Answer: 1.8 Angstrom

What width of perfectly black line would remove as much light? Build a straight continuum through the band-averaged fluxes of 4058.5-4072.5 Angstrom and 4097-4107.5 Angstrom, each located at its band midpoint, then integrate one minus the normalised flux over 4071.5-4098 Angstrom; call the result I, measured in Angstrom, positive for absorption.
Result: -3.41 Angstrom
